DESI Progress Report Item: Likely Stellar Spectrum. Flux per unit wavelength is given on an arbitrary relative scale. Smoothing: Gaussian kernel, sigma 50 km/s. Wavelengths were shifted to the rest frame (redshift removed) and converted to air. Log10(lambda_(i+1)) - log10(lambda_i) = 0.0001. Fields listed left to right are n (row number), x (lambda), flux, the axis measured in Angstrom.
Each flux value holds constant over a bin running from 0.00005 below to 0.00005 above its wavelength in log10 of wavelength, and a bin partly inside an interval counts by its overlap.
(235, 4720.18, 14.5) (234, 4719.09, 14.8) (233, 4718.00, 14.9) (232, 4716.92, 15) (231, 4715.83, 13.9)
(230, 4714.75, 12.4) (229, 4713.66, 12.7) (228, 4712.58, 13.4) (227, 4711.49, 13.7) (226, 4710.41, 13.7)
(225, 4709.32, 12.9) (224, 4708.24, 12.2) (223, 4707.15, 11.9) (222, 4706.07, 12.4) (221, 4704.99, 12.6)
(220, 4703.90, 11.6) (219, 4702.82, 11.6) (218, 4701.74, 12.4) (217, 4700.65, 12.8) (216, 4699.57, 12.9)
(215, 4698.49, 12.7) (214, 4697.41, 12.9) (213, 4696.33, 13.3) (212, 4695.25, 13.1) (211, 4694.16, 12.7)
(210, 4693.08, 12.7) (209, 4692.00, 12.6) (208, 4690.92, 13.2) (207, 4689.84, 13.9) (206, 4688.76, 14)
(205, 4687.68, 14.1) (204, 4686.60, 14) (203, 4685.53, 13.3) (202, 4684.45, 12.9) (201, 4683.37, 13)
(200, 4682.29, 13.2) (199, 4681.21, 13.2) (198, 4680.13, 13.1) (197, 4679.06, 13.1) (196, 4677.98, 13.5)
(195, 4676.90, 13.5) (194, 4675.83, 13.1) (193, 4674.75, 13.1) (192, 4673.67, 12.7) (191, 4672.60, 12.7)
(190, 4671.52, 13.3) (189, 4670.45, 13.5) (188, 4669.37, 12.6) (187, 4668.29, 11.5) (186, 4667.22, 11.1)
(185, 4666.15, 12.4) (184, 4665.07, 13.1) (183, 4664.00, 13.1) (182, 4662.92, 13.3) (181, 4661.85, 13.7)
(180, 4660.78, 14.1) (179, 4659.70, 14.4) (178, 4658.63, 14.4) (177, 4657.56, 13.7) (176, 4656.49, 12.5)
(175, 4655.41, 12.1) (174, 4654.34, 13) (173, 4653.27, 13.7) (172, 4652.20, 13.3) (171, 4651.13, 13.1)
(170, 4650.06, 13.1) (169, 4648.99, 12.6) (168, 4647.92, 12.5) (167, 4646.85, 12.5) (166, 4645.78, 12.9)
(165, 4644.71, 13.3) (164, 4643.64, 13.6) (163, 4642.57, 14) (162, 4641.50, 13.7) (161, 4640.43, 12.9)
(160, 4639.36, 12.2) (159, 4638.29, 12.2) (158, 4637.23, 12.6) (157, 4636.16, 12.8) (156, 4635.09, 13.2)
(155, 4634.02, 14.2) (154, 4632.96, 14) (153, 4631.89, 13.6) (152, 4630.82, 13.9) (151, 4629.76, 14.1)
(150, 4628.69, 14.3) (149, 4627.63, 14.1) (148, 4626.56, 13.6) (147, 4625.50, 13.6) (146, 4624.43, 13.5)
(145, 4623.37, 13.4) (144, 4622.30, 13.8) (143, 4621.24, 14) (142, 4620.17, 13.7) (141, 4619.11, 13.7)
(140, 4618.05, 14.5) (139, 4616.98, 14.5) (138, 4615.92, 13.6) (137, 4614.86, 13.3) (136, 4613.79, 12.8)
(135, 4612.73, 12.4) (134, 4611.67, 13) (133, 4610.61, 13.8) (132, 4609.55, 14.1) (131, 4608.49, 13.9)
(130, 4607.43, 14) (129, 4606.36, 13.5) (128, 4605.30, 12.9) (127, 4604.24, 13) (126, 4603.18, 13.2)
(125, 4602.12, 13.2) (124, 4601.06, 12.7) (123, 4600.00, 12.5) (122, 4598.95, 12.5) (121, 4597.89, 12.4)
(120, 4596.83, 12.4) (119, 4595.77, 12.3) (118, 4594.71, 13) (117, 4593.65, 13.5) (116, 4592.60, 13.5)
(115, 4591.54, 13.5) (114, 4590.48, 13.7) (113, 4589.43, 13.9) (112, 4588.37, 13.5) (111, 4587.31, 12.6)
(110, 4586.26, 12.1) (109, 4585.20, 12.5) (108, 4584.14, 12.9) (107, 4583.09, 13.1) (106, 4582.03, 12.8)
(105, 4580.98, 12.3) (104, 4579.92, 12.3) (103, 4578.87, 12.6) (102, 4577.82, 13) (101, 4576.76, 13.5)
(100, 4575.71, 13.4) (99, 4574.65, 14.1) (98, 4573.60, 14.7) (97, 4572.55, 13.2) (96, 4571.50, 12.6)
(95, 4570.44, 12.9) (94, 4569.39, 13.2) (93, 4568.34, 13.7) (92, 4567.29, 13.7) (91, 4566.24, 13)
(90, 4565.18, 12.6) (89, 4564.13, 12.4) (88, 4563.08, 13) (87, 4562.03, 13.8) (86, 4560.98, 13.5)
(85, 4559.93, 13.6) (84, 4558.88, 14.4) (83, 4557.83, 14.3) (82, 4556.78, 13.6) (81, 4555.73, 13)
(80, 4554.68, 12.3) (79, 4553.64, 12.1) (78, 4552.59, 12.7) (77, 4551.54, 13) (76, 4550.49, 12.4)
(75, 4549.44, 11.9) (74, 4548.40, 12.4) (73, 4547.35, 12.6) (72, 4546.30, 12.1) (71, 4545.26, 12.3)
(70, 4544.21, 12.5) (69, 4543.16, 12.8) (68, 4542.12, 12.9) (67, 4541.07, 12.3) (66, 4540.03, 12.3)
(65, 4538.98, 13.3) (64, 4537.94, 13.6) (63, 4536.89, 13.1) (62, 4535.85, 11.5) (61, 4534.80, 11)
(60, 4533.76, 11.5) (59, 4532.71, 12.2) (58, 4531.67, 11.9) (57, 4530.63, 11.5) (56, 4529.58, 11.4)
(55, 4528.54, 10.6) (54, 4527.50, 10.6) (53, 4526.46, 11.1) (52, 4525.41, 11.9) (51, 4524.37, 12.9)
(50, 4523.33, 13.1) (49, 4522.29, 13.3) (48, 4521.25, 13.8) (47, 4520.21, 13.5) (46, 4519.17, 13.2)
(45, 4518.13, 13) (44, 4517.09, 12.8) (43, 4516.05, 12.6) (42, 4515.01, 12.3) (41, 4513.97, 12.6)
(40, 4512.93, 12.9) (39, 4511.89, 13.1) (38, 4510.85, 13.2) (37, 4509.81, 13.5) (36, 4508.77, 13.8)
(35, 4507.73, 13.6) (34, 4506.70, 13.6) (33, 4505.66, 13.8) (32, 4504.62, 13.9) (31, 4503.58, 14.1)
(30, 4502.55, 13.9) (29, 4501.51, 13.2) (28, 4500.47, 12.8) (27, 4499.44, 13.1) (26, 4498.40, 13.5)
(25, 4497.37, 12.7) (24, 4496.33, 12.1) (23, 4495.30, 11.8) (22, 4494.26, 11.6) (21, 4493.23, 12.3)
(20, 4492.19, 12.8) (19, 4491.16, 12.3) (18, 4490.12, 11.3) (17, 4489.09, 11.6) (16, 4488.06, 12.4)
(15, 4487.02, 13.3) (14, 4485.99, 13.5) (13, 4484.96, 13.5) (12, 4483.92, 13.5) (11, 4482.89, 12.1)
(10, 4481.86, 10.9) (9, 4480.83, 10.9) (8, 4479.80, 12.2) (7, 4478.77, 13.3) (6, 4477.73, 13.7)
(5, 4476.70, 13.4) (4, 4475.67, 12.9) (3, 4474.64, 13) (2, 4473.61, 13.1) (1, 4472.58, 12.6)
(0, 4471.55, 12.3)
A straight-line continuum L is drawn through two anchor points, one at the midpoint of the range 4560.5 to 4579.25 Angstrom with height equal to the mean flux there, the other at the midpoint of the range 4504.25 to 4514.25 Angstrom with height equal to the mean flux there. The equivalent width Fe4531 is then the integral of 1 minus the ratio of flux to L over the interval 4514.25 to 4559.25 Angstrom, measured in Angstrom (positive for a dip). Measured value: 2.9 Angstrom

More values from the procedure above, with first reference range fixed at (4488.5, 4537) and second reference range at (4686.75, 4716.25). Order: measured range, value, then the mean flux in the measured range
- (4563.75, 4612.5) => -1.5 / 13.1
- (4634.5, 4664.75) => -0.8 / 13.2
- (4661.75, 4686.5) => -0.2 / 13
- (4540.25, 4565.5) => -0.4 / 12.9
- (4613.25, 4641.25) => -1.7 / 13.5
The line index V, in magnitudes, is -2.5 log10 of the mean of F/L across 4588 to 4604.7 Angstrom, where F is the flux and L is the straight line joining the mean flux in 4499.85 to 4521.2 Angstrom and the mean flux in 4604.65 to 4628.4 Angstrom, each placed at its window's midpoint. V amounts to 0.04 mag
